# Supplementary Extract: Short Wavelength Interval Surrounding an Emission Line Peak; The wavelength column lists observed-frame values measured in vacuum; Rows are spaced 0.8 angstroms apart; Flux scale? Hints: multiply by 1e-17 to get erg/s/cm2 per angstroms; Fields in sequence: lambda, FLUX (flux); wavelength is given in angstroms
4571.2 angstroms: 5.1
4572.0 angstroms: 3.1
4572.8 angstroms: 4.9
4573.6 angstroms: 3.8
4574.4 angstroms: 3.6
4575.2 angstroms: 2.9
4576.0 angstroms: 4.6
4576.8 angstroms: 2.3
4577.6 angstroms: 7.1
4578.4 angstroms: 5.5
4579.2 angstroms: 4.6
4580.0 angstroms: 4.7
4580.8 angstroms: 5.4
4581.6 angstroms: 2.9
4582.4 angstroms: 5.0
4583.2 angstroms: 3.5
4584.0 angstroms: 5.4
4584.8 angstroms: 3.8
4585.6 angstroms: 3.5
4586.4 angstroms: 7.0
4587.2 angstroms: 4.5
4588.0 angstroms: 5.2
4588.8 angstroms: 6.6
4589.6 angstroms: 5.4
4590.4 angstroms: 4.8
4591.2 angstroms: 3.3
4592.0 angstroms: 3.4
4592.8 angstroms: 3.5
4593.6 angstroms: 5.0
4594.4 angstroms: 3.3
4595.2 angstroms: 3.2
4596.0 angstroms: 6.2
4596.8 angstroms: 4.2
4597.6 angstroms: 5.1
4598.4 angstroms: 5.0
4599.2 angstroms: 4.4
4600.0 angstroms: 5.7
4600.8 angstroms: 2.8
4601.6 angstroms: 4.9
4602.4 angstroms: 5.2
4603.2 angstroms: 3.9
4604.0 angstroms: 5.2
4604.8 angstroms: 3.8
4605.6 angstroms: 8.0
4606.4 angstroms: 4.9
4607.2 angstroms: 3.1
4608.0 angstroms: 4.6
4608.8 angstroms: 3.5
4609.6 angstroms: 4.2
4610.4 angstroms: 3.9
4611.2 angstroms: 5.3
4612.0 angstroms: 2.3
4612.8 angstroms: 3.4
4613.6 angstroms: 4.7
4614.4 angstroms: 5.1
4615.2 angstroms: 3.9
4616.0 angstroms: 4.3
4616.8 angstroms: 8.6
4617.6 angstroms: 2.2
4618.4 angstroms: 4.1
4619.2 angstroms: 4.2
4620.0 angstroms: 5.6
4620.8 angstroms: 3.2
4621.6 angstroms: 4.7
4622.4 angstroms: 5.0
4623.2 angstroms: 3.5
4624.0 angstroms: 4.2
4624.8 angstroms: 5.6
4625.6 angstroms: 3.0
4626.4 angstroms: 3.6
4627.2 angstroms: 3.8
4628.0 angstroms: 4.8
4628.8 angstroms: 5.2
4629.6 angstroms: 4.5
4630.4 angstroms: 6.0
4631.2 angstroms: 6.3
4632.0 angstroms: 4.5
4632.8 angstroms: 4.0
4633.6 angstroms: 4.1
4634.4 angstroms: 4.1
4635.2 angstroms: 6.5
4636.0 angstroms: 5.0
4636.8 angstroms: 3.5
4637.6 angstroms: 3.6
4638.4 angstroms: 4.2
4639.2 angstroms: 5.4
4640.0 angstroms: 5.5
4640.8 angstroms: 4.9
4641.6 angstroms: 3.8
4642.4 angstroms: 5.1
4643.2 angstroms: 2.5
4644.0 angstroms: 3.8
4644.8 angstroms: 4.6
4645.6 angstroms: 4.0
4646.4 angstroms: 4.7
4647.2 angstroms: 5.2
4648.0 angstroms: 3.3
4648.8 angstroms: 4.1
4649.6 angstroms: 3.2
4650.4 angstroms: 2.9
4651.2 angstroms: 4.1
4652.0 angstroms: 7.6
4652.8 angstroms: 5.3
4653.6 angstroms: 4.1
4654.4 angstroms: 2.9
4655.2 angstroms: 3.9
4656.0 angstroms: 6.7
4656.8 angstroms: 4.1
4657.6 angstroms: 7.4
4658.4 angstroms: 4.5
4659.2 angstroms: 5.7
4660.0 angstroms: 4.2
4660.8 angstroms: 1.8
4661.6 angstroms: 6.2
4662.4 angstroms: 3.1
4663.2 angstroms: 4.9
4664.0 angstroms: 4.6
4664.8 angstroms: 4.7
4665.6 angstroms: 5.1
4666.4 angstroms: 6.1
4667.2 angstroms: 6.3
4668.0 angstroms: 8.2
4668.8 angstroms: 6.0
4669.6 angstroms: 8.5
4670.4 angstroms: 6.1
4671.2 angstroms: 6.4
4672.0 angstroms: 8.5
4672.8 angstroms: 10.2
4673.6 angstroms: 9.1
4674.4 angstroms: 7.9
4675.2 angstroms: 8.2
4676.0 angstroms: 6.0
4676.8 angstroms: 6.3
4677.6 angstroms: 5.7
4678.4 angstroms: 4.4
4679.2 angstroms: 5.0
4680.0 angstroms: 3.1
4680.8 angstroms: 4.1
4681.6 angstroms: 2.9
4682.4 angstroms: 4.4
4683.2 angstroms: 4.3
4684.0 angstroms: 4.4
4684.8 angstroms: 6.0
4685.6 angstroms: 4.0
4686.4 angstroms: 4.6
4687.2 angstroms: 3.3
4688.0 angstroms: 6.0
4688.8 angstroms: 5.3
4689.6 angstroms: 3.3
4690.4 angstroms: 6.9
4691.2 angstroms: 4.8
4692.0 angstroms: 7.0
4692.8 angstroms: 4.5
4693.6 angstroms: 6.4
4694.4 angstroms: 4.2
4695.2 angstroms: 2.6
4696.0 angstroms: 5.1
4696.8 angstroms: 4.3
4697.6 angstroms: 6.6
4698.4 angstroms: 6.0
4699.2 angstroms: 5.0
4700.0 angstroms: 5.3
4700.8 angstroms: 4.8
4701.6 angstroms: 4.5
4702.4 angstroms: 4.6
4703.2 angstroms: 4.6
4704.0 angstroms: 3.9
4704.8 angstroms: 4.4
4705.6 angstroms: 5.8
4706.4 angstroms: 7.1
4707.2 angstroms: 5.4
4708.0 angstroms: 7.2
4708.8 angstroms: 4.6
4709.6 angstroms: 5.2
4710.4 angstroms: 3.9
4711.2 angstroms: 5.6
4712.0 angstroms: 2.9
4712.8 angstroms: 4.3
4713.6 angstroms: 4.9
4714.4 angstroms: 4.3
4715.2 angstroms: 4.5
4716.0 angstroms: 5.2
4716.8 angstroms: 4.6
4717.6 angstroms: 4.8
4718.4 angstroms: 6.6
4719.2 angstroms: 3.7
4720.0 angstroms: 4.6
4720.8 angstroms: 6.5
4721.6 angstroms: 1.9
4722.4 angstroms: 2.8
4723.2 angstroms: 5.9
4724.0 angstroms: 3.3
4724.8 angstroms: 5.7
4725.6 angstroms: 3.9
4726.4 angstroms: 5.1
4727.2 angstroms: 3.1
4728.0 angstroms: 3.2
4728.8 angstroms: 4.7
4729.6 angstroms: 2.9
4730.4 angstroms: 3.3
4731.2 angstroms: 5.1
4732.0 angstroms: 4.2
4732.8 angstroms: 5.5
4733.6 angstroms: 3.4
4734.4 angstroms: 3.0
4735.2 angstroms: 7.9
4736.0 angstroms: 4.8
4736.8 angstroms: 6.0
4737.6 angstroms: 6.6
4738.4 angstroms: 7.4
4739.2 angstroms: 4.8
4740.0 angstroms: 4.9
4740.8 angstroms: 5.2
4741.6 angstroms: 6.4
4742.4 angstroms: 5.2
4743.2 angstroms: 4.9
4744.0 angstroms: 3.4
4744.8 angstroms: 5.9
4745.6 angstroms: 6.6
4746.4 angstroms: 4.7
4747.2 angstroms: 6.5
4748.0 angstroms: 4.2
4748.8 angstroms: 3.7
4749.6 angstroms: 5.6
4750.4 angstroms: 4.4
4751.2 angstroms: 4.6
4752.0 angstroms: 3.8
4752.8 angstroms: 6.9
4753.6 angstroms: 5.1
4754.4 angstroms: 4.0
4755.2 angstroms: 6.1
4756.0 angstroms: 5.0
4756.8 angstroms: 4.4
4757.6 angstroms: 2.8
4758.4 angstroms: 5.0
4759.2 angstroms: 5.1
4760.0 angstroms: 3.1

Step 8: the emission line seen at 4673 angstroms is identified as [O II]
